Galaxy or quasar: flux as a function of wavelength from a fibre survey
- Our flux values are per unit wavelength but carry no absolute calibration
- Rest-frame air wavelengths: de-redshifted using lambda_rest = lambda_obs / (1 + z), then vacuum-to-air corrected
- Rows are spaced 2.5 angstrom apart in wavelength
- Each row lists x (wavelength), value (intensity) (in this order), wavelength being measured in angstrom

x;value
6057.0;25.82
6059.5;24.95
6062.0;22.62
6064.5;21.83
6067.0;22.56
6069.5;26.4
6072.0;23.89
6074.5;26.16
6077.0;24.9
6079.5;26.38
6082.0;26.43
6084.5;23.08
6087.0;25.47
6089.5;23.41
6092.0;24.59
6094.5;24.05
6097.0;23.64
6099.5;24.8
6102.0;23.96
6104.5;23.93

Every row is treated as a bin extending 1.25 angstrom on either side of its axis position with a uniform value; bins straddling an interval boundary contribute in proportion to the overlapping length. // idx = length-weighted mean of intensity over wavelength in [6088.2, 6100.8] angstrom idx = 24.1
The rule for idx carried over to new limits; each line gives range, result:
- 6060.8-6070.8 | 23.4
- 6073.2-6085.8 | 25.4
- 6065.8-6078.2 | 24.8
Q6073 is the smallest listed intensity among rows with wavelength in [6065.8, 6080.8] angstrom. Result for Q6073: 22.56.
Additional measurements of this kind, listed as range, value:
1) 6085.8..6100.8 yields 23.41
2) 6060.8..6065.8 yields 21.83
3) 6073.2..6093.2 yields 23.08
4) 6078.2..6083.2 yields 26.38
